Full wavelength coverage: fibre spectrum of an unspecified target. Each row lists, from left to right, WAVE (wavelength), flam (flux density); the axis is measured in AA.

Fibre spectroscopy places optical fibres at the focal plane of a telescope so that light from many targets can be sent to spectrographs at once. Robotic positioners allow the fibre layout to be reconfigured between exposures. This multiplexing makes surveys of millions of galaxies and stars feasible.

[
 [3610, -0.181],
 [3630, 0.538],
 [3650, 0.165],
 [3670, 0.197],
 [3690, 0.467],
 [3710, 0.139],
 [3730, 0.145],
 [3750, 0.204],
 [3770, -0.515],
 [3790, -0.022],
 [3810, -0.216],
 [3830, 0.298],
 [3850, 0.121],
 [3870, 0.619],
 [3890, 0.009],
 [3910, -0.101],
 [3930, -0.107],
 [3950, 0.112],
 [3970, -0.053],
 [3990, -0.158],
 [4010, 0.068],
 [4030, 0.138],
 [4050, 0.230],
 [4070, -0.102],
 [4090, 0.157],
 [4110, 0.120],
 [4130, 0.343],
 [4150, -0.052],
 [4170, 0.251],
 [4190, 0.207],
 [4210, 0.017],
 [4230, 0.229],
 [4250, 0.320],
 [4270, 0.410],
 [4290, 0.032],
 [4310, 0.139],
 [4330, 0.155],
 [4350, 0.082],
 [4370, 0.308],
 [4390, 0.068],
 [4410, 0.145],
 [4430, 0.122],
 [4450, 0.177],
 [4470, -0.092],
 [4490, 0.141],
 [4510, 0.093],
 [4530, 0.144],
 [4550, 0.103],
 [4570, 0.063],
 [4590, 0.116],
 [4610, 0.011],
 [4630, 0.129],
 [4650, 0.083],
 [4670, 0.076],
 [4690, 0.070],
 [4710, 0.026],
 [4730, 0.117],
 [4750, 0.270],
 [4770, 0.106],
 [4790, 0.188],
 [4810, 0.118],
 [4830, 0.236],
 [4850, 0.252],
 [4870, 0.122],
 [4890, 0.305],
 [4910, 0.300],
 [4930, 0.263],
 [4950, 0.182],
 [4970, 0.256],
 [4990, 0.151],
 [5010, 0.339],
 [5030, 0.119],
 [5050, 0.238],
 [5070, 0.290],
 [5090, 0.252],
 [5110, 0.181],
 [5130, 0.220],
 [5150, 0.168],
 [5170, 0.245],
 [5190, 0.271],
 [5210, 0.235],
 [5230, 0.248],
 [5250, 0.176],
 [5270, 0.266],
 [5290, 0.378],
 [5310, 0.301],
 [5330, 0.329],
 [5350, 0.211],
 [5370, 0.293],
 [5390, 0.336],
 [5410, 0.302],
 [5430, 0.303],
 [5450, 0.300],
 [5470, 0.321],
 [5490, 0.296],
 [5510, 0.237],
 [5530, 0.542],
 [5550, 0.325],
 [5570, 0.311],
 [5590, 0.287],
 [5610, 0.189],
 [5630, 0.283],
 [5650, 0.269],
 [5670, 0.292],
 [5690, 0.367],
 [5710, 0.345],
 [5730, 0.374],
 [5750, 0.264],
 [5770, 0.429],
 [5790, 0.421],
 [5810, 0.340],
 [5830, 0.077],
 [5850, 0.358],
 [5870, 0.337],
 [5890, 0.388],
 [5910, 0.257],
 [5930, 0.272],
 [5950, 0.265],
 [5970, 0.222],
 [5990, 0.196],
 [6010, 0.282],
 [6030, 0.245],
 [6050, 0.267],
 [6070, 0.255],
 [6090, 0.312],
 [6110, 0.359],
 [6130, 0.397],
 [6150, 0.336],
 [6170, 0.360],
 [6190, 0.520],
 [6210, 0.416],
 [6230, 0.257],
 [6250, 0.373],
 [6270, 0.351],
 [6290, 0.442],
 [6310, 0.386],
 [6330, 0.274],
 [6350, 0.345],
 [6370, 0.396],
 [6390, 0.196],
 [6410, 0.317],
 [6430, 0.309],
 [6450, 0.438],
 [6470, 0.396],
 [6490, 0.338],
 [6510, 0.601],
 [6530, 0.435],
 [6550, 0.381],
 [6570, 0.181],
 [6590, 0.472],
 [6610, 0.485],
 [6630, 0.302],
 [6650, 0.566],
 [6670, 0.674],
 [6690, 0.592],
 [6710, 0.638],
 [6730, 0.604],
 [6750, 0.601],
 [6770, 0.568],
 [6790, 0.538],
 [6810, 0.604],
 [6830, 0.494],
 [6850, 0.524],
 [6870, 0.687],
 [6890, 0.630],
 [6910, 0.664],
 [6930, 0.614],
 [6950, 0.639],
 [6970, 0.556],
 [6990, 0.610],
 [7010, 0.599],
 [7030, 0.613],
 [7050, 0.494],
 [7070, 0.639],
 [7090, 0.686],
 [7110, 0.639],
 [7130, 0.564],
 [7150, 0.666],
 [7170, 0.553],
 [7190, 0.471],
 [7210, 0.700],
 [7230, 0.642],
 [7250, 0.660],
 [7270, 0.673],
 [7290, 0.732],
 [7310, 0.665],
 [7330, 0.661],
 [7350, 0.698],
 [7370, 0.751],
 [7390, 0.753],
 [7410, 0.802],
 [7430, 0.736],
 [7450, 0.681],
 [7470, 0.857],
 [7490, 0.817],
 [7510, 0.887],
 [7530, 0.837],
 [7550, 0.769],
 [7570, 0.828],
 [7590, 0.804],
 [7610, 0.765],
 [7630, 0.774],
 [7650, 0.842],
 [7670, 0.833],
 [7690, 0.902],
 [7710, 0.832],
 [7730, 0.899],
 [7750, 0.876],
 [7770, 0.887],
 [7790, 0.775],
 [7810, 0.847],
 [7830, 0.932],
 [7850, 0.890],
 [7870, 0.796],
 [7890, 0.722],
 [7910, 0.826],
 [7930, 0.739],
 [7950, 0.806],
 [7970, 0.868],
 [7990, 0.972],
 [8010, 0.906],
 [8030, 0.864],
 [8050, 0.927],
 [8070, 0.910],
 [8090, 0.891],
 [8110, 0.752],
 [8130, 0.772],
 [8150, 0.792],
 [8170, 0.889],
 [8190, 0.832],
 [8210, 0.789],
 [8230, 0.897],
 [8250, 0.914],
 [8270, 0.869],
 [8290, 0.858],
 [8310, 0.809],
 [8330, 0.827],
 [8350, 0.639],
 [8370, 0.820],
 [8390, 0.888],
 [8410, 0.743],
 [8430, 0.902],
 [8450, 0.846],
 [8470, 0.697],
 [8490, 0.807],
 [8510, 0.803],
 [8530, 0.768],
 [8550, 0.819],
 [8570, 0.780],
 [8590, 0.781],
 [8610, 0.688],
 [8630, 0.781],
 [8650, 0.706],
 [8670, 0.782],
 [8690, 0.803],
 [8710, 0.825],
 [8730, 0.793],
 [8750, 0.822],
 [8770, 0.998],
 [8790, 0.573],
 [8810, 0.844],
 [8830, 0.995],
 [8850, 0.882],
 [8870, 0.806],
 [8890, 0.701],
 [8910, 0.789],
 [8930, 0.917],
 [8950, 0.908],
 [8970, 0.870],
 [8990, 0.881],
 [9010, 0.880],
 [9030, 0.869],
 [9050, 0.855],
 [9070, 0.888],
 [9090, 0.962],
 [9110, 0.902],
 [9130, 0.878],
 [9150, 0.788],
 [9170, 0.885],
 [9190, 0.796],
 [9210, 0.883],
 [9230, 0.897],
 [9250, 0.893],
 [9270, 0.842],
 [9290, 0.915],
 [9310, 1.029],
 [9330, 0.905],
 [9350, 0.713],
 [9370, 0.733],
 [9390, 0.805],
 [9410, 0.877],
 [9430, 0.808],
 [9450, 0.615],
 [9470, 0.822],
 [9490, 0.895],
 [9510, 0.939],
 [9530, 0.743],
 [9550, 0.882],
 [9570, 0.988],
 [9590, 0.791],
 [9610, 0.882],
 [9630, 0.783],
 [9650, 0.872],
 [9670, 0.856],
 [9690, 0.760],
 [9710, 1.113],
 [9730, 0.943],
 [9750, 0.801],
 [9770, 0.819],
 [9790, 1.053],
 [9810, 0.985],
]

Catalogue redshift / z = 0.668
